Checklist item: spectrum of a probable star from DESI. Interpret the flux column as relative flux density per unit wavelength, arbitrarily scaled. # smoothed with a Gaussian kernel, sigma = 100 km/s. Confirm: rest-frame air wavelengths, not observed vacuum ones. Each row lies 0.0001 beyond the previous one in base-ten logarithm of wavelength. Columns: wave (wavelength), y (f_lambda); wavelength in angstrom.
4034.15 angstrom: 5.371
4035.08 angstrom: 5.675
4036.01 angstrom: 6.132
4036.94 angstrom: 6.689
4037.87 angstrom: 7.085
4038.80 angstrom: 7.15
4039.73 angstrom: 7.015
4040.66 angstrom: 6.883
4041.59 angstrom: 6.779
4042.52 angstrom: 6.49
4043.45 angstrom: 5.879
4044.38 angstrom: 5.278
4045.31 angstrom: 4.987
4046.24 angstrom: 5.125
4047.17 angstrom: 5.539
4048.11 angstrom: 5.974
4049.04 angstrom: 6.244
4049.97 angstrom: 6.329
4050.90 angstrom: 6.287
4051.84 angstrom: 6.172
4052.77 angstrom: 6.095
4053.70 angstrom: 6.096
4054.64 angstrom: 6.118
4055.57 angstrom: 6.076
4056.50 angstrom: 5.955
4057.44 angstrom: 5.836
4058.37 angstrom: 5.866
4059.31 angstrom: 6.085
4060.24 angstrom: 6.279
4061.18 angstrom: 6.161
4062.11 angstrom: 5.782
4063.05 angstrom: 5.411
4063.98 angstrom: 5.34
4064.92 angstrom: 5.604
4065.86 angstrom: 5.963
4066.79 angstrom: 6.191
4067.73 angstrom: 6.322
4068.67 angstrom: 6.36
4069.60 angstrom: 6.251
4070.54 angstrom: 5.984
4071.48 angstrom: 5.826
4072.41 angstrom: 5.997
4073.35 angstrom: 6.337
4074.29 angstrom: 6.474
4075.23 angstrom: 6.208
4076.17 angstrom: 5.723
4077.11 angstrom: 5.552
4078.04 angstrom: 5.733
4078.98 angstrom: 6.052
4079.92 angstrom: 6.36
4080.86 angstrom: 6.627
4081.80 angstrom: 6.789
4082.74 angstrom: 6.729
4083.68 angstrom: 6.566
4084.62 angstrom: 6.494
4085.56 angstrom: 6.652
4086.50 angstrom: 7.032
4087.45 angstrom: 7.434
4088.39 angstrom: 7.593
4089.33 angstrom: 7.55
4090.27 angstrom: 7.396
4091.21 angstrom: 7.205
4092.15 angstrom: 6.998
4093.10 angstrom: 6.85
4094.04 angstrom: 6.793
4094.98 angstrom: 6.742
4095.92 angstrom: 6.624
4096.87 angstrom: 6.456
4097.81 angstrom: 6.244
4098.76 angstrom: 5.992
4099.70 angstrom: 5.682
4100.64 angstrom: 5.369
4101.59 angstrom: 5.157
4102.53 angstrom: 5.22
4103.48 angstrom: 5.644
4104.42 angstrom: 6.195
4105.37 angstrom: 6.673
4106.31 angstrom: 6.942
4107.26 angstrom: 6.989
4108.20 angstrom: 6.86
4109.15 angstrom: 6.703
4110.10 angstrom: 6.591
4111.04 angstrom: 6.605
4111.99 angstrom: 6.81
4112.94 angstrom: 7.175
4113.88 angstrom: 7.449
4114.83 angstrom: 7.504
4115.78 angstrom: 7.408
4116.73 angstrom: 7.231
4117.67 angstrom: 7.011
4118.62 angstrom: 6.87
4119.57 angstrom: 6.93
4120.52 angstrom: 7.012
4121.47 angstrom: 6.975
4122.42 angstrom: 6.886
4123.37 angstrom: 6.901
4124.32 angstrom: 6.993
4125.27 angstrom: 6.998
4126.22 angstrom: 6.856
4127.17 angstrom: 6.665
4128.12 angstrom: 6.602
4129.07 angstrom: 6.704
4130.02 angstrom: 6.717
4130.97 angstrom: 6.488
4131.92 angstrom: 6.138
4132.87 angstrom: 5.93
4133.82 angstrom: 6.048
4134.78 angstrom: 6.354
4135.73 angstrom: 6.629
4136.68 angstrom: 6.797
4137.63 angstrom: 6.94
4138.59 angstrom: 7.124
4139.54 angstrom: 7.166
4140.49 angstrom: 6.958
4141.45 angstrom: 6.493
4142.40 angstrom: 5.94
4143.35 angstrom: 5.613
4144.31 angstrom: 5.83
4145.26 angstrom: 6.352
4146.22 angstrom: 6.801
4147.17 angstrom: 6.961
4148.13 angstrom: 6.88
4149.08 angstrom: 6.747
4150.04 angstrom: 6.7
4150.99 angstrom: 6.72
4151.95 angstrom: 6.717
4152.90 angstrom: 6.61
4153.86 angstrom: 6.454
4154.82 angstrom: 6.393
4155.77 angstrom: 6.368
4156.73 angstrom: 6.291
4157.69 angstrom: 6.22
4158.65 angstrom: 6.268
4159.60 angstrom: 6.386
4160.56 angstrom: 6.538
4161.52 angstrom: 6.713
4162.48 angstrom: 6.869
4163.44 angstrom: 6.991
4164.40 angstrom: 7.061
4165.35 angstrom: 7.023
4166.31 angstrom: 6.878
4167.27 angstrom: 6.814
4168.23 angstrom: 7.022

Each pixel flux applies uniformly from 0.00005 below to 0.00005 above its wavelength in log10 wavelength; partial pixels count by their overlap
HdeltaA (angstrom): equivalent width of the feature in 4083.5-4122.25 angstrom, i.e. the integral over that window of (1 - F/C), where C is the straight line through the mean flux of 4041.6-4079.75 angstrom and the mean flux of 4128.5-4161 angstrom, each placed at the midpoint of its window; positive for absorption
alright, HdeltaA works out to -3.0 angstrom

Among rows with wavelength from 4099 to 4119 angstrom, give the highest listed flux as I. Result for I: 7.504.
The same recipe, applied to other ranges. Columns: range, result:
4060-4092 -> 7.593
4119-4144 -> 7.166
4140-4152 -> 6.961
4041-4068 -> 6.779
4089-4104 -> 7.55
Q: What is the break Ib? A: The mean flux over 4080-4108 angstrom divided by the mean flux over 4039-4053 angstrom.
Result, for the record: 1.1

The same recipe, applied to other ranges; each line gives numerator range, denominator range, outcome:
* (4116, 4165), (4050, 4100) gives 1.05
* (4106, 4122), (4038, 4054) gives 1.14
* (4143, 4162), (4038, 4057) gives 1.06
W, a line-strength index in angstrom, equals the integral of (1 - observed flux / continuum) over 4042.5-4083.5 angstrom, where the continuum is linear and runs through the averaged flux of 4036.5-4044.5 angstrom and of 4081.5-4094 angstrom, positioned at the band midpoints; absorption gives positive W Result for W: 4.9 angstrom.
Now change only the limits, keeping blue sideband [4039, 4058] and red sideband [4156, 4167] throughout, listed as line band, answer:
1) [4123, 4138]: -0.3 angstrom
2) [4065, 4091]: -0.9 angstrom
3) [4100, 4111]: 0.3 angstrom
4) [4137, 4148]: 0.0 angstrom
